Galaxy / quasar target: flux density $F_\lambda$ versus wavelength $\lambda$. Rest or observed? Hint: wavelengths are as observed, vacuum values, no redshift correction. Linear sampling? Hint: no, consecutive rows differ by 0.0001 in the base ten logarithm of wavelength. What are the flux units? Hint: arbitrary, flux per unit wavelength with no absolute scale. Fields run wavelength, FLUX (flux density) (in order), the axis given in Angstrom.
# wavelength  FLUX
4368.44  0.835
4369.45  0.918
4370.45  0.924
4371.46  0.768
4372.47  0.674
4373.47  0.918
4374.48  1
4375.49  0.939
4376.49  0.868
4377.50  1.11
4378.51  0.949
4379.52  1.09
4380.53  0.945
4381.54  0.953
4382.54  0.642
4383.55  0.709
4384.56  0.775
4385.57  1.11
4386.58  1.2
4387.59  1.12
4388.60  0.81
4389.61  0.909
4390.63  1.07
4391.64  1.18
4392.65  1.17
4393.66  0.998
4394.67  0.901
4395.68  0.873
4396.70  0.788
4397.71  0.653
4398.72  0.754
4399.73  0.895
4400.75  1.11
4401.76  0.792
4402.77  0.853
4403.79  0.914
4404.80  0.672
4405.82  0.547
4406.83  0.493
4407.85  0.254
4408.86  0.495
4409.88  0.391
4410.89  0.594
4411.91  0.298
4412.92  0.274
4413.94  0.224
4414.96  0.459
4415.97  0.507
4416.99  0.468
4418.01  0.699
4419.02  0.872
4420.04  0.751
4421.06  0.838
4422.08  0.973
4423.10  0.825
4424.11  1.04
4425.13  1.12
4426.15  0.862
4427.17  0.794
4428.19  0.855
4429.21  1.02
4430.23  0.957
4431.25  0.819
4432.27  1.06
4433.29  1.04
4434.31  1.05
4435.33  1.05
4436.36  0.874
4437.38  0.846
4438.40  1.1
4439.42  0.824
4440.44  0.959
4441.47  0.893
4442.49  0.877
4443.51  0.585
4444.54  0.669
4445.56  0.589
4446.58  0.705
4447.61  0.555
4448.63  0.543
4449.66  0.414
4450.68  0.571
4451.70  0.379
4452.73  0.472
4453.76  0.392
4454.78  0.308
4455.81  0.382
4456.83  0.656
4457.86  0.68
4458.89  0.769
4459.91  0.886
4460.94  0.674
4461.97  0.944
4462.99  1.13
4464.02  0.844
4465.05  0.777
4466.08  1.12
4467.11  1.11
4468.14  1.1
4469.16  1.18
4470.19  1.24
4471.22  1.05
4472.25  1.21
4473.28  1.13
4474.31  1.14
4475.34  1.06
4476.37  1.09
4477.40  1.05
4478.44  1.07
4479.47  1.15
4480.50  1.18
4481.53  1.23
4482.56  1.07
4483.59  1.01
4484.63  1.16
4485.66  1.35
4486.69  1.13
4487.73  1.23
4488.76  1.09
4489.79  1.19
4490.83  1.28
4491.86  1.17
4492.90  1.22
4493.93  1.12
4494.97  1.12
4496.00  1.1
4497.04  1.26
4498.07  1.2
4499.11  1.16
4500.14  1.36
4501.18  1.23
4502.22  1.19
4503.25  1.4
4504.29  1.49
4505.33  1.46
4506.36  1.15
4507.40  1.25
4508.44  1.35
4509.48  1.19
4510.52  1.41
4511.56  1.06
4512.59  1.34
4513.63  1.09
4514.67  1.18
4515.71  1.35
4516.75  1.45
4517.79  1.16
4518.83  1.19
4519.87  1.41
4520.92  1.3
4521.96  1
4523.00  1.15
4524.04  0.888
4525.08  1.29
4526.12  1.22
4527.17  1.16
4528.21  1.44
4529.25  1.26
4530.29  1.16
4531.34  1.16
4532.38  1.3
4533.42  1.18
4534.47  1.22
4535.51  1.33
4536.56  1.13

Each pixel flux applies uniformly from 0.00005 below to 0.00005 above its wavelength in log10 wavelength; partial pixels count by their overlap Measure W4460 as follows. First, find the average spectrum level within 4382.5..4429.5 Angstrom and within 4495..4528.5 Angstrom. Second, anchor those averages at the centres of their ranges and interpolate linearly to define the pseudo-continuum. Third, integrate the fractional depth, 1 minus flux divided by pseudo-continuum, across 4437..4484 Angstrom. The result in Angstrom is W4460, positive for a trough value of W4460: 7.5 Angstrom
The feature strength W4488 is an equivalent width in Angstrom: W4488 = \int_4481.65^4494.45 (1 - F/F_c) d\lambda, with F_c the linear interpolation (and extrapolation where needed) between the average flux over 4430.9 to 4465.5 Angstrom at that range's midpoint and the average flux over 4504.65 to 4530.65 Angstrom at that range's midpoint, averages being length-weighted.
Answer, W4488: -1.8 Angstrom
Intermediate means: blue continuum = 0.744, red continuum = 1.24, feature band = 1.17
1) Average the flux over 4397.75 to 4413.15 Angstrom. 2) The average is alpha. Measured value 0.63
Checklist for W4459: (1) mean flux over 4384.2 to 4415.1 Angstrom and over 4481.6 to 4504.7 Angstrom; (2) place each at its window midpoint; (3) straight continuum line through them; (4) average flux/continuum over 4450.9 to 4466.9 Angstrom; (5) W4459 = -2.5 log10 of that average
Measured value 0.44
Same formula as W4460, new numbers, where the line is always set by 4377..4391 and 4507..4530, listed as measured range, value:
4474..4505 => -0.3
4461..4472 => 0.9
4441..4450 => 3.6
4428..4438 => 0.9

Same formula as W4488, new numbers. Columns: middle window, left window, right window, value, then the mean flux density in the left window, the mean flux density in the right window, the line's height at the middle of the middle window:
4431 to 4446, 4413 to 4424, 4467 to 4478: -1.1 Angstrom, 0.66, 1.12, 0.832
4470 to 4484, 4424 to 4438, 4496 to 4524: 0.1 Angstrom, 0.955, 1.25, 1.13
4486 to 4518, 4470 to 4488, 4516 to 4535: -1.6 Angstrom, 1.14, 1.22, 1.18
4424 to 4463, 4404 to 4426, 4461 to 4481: 2.5 Angstrom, 0.618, 1.07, 0.85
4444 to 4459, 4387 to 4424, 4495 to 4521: 6.8 Angstrom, 0.738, 1.27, 0.975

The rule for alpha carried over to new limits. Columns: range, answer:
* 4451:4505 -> 1.04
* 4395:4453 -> 0.735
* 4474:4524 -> 1.21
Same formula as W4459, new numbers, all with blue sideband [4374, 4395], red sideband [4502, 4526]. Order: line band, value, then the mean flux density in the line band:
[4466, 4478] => 0.04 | 1.12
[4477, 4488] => 0.03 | 1.15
